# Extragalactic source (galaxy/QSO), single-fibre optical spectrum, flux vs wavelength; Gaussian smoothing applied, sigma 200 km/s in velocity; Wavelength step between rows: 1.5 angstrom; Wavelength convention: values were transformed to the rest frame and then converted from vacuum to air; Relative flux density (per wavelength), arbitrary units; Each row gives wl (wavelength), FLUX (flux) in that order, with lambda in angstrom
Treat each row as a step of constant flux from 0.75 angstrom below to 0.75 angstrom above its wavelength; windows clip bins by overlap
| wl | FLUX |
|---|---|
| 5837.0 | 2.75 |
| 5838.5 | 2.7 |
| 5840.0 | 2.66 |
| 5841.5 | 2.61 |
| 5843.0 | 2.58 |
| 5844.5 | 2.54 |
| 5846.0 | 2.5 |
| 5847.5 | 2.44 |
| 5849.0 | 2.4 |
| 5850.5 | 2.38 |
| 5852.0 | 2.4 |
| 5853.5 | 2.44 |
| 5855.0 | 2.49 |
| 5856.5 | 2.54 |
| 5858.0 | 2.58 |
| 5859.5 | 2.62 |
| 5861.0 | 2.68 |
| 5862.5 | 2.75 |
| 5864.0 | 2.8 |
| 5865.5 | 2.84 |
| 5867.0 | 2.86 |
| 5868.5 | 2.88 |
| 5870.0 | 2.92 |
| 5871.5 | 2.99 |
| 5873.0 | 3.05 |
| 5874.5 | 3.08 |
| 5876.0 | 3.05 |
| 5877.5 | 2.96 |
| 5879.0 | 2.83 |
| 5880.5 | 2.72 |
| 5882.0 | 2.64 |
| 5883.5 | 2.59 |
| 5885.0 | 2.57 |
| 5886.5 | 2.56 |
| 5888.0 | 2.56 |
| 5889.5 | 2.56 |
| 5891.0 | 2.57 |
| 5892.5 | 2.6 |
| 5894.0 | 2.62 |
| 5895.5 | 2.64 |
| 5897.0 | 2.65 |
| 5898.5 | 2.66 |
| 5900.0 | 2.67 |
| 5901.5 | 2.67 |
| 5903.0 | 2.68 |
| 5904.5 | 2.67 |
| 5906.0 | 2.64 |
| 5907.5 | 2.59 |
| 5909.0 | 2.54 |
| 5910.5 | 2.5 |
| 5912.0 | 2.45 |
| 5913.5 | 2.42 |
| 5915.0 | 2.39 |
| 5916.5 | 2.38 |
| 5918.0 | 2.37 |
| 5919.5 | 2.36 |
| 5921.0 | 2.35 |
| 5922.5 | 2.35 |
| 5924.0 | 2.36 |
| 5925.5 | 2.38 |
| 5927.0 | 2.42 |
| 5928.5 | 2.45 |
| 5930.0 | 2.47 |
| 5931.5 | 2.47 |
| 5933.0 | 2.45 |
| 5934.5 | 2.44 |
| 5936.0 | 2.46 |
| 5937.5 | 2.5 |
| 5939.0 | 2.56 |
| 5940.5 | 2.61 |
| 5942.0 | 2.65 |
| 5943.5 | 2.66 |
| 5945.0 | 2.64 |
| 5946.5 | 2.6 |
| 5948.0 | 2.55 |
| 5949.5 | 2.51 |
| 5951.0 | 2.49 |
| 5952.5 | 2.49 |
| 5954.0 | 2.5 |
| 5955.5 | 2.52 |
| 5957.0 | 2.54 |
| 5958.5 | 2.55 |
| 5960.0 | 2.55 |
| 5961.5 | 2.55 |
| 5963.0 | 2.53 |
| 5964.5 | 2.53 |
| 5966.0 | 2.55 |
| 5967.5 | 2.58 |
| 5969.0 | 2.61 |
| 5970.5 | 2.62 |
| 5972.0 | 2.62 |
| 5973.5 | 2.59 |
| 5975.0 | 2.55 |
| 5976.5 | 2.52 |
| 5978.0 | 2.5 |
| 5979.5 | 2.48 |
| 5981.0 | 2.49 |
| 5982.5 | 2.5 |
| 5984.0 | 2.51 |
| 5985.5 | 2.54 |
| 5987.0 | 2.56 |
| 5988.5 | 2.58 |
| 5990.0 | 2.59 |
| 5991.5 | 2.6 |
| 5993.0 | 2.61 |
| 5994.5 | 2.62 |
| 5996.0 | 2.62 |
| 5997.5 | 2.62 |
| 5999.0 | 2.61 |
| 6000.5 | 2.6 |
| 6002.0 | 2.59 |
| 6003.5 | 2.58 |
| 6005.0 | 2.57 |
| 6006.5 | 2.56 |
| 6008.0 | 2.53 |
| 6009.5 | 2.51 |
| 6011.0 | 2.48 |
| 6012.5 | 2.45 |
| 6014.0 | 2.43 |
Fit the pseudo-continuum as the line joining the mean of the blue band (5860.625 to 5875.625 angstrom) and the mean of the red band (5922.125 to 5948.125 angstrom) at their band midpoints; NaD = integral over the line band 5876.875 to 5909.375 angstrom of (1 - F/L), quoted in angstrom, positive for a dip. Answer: 1.2 angstrom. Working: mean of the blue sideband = 2.89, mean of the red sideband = 2.5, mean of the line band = 2.65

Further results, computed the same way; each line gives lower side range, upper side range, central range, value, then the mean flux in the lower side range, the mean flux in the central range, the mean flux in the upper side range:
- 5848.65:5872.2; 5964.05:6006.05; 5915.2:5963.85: 2.1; 2.66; 2.49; 2.57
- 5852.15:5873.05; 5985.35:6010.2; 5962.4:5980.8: 0.4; 2.73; 2.55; 2.58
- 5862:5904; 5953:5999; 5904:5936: 2.7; 2.75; 2.45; 2.56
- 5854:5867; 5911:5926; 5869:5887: -1.7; 2.67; 2.83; 2.38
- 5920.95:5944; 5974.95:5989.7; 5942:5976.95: -0.8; 2.48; 2.56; 2.52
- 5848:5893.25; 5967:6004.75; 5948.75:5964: 0.5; 2.7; 2.52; 2.57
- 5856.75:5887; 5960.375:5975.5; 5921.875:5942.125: 1.5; 2.8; 2.46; 2.57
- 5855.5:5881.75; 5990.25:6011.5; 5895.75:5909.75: 0.6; 2.83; 2.64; 2.58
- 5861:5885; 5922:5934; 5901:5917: 0.2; 2.85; 2.54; 2.42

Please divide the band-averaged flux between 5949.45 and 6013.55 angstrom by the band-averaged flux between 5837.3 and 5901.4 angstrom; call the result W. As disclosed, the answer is 1.0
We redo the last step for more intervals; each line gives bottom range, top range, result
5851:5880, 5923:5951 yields 0.90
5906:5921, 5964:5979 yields 1.05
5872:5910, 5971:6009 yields 0.95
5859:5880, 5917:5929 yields 0.83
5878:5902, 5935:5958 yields 0.97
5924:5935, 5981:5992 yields 1.05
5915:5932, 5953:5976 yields 1.07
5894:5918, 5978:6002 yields 1.00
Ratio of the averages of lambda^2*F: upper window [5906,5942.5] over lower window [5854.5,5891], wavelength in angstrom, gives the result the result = 0.91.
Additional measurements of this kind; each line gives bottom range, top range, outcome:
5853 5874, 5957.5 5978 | 0.96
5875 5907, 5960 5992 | 0.98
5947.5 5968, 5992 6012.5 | 1.03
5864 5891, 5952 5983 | 0.94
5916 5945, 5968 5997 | 1.06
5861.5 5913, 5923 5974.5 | 0.95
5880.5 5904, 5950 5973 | 1.00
